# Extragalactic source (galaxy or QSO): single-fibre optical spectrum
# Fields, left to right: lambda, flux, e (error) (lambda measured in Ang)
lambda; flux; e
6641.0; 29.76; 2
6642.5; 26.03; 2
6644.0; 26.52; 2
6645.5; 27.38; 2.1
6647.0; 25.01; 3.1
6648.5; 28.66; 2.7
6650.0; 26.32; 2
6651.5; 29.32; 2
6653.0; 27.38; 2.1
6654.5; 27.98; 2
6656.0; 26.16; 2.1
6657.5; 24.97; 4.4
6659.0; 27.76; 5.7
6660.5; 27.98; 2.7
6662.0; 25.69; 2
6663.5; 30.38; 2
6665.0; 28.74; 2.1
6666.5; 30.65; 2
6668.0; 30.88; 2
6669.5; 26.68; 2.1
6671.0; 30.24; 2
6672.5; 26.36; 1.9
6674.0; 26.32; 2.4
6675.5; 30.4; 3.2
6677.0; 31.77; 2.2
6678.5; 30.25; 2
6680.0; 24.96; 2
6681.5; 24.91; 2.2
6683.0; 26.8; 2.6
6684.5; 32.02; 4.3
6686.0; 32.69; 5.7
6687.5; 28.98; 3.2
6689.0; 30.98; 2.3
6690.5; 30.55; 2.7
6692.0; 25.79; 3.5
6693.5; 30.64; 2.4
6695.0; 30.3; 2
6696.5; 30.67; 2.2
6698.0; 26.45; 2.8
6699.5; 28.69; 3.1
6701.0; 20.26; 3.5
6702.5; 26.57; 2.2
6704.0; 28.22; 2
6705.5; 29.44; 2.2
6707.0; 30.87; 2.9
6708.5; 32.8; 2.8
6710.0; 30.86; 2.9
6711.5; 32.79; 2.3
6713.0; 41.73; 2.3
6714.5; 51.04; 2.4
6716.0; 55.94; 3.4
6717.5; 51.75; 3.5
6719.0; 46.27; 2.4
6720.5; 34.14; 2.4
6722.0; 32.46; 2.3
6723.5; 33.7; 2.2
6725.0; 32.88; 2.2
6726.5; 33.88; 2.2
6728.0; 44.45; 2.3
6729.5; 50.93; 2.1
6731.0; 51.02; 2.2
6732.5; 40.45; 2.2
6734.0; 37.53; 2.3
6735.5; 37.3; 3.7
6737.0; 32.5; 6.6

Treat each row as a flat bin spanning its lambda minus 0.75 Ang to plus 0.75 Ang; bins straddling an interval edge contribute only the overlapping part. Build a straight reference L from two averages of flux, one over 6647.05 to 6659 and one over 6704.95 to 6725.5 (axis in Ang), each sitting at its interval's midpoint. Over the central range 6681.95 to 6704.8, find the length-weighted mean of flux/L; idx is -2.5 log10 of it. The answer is 0.20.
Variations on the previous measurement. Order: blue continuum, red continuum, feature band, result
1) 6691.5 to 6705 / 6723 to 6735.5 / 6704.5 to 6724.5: -0.124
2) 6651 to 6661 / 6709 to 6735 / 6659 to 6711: 0.151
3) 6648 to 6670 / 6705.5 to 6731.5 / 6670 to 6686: 0.116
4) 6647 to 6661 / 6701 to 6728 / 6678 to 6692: 0.110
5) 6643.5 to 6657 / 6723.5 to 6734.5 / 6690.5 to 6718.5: 0.105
